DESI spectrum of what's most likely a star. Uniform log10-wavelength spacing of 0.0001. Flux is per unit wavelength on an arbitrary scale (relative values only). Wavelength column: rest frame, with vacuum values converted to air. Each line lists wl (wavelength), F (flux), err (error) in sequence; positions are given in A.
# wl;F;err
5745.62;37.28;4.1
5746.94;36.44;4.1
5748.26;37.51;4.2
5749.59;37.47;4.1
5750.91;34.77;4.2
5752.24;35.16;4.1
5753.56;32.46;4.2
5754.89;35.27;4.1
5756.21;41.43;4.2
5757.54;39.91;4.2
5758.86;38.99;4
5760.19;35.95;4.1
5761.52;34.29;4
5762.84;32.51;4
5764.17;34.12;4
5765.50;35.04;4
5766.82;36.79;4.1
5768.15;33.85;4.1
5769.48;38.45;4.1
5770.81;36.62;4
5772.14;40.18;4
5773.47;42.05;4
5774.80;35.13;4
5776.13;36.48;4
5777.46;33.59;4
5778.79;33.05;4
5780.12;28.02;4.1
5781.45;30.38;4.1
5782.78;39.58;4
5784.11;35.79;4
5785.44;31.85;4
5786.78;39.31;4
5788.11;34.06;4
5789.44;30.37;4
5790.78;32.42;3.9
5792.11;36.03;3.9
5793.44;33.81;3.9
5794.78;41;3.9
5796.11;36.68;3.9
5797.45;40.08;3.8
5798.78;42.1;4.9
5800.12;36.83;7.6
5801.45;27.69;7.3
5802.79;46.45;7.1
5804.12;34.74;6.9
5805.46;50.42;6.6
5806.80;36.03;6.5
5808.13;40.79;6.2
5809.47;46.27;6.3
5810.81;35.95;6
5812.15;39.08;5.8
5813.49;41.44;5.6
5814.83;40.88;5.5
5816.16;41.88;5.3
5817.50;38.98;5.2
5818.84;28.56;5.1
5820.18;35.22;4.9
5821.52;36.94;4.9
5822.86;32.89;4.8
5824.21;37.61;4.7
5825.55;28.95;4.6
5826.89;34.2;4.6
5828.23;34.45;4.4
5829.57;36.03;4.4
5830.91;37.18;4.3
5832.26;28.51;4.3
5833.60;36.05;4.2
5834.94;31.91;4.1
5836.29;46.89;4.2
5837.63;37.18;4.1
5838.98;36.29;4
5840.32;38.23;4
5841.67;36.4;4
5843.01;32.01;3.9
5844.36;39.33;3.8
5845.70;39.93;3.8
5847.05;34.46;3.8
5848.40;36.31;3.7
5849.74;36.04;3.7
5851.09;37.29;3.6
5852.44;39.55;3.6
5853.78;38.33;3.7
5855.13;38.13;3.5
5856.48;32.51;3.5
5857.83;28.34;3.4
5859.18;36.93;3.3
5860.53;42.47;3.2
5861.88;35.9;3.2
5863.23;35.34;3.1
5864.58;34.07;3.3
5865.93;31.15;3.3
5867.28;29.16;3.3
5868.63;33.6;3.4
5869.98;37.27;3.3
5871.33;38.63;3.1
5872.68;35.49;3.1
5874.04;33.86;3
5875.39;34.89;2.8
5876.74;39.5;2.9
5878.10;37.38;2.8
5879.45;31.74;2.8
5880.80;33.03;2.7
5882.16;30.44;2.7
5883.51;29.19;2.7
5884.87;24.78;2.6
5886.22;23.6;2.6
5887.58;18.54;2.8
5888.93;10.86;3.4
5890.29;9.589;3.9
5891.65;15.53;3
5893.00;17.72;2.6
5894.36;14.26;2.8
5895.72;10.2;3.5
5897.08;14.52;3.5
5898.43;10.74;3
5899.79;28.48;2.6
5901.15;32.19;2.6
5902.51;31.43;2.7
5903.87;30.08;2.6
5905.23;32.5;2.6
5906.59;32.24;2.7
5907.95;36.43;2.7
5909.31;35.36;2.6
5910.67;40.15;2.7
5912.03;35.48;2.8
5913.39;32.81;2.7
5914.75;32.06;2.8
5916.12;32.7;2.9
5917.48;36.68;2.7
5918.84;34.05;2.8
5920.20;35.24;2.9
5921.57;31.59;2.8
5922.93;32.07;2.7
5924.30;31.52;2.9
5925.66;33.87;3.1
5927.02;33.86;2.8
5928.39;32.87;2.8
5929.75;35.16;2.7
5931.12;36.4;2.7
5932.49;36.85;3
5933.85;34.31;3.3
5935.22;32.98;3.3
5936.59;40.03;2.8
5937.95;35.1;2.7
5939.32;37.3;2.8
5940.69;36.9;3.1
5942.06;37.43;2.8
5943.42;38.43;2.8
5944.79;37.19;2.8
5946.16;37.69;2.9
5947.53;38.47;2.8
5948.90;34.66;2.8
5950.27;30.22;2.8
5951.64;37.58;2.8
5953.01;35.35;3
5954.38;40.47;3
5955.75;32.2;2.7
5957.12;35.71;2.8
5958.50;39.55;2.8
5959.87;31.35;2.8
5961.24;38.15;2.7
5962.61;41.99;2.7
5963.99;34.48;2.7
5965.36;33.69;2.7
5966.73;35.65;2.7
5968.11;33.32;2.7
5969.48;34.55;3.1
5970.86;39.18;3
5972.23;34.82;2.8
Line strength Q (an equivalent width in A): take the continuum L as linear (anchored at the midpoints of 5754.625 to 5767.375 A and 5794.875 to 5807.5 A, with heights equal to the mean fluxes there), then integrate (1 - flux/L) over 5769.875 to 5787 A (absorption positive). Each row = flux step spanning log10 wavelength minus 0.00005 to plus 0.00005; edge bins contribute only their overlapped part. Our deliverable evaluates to 1.0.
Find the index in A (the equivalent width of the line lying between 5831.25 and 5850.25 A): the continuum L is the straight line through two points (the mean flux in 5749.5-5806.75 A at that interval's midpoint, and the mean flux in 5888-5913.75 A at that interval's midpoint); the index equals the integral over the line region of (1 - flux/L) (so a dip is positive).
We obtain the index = -3.8 A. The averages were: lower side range 36.3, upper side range 24.6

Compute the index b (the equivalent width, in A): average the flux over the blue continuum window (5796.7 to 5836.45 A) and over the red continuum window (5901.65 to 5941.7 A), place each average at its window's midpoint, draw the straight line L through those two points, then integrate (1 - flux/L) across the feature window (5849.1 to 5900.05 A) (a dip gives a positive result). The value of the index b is 9.5 A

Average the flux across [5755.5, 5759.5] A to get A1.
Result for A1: 40.1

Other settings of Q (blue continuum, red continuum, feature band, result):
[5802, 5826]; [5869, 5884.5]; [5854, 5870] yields 0.38 A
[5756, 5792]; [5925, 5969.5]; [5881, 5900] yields 9.13 A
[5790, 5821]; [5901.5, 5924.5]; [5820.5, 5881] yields 1.27 A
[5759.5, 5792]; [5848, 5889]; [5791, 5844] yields -4.56 A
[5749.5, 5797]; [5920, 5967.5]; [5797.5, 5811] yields -1.61 A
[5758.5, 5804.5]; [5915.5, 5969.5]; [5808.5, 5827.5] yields -0.73 A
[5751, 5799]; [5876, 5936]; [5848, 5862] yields -2.12 A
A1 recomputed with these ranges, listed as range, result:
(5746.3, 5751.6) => 36.5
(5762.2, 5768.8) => 34.5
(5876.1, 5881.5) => 35.3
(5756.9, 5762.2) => 37.3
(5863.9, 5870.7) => 33.1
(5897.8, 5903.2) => 25.8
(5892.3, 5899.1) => 13.5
